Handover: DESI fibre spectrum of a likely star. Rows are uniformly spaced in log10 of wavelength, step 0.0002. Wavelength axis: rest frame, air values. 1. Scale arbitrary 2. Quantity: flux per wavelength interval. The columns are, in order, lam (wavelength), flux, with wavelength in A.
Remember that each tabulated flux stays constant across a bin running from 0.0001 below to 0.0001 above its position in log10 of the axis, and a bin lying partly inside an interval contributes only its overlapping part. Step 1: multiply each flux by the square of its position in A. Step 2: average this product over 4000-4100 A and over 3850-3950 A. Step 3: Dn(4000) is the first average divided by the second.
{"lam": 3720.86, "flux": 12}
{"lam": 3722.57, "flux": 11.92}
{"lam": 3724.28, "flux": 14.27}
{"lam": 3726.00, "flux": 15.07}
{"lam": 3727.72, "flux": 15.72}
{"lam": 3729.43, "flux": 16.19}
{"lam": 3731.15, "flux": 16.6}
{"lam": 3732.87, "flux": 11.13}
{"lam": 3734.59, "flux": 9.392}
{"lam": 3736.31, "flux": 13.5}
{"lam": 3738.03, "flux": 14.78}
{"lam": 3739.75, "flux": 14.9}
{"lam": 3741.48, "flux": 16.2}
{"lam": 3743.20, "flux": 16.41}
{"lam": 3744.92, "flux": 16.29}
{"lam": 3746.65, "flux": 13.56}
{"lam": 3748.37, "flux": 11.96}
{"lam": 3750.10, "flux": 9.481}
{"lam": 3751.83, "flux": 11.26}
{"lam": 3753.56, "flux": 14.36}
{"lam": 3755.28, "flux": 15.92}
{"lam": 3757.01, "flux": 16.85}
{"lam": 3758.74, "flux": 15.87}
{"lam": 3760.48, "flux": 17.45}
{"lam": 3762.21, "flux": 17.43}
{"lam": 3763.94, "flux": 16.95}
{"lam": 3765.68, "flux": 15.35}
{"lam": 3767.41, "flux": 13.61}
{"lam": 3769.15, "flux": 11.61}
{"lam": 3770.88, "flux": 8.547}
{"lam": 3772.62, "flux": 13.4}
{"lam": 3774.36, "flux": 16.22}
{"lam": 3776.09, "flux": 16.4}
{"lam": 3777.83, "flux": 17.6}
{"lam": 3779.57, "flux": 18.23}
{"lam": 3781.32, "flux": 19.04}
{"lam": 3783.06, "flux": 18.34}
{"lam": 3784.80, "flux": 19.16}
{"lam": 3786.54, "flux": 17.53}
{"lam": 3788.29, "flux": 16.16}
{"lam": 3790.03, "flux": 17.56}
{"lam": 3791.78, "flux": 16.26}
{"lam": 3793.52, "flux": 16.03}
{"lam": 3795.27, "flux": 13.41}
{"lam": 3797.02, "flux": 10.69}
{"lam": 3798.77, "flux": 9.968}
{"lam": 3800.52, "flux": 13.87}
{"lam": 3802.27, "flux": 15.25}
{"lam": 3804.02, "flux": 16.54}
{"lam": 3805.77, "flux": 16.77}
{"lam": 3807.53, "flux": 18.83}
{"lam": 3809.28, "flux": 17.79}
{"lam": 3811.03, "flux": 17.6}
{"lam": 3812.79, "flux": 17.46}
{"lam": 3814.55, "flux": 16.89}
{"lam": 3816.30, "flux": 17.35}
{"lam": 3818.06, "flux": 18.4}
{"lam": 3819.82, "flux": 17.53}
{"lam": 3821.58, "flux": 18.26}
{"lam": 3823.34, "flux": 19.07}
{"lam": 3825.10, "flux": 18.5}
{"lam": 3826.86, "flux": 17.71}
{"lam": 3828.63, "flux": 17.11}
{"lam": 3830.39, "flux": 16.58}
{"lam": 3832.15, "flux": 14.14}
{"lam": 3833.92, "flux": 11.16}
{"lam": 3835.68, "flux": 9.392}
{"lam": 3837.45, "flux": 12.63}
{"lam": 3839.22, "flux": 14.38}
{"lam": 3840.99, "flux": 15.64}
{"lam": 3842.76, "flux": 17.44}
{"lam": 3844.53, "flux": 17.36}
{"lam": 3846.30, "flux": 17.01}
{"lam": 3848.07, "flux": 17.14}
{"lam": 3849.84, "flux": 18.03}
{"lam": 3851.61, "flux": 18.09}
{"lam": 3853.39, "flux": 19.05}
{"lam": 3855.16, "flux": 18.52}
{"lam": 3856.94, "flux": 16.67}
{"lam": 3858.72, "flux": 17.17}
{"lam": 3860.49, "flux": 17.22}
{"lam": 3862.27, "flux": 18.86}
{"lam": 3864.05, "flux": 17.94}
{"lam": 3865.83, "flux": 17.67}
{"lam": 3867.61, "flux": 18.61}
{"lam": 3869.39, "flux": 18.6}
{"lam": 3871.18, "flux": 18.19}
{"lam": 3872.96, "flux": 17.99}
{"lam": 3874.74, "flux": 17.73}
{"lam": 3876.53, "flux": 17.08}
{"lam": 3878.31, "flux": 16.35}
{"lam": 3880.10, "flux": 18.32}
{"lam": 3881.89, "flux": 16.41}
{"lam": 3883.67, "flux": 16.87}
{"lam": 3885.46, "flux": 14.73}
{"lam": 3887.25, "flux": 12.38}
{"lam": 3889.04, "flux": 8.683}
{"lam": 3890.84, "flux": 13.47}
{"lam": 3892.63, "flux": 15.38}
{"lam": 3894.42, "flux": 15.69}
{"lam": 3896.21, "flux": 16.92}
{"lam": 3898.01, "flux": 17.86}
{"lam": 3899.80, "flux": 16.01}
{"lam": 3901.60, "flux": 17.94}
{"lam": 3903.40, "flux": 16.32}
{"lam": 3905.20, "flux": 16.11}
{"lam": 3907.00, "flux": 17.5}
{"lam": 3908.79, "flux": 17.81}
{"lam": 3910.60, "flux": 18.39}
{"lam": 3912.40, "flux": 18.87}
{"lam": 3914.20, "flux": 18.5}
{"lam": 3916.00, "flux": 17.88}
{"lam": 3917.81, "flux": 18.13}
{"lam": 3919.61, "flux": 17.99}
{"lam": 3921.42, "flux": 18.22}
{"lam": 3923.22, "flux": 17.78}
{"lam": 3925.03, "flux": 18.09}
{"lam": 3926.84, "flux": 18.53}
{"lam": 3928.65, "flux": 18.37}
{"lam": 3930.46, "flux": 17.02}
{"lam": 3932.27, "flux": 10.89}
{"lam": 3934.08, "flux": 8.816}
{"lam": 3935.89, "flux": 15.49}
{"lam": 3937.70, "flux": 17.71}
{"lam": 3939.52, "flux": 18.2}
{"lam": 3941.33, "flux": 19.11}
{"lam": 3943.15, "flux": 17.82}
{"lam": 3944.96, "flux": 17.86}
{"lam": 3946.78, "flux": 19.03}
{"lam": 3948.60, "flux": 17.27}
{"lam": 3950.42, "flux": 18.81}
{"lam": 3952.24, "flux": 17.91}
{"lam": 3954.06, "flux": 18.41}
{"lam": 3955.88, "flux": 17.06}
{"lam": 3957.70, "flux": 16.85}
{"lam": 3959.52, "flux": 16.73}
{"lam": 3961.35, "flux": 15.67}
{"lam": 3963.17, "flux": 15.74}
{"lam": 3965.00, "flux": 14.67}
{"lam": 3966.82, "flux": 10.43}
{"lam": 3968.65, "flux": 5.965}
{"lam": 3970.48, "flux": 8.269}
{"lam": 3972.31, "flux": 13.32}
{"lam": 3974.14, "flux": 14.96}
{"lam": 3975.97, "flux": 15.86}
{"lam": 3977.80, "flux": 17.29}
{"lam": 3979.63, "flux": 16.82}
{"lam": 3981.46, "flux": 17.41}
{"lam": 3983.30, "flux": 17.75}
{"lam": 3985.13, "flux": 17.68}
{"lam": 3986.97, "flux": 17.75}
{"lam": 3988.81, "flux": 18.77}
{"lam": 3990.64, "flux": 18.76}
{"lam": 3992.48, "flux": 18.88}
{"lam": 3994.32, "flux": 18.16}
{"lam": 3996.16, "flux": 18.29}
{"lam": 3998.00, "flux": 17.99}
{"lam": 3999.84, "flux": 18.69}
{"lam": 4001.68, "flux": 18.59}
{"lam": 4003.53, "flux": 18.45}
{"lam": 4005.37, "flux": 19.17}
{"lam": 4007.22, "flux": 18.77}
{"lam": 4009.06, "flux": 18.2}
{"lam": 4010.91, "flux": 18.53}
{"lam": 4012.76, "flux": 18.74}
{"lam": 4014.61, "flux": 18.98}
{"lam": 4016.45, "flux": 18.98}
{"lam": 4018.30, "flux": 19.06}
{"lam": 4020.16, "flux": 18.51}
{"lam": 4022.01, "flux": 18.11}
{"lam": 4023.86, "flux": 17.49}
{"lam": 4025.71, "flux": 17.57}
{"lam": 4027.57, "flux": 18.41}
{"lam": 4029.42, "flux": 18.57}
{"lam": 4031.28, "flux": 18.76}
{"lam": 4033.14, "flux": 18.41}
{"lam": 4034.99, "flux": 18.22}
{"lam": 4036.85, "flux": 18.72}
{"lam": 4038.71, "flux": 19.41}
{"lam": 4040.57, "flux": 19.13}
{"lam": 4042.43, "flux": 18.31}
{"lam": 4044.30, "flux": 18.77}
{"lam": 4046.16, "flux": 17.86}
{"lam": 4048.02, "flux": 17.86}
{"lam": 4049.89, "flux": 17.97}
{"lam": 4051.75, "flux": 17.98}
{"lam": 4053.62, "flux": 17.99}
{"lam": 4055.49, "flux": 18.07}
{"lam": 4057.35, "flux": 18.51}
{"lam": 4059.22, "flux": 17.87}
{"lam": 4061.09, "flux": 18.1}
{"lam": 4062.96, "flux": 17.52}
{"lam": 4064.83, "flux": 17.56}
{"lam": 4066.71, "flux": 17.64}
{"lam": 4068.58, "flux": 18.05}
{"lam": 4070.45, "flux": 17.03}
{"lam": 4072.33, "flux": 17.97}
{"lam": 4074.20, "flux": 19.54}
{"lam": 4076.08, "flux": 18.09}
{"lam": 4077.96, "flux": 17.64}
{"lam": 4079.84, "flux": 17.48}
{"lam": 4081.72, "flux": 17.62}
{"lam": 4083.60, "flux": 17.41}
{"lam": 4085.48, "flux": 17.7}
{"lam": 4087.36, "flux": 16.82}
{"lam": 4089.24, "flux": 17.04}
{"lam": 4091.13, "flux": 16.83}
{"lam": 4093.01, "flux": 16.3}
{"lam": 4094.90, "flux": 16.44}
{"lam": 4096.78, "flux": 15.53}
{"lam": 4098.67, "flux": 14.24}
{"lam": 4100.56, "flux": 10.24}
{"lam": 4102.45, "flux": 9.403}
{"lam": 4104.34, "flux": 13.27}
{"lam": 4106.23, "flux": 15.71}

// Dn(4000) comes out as 1.14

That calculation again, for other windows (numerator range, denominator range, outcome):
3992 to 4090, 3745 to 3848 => 1.32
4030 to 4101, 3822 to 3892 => 1.19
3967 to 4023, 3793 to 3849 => 1.18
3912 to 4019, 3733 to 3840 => 1.21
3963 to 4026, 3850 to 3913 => 1.06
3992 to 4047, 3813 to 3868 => 1.21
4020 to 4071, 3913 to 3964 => 1.12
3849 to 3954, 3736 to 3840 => 1.16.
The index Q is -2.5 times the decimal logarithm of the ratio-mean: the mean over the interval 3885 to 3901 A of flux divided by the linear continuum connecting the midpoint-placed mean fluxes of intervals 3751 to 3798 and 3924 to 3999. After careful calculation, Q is 0.10 mag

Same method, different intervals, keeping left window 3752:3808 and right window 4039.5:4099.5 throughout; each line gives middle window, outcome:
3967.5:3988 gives 0.15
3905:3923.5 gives -0.09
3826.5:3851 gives 0.04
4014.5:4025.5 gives -0.07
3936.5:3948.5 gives -0.09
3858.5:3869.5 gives -0.12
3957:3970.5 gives 0.26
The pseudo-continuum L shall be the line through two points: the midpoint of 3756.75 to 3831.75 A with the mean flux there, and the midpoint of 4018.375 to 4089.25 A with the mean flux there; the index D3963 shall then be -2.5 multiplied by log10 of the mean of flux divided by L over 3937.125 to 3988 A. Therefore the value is 0.08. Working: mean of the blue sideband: 16.3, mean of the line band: 16.1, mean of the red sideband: 18.1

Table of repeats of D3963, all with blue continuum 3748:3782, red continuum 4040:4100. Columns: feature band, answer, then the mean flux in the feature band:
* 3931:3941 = 0.12 mag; 14.6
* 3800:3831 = -0.13 mag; 17.4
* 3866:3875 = -0.15 mag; 18.2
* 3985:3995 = -0.10 mag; 18.4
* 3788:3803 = 0.06 mag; 14.3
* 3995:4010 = -0.10 mag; 18.5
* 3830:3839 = 0.22 mag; 12.7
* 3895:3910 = -0.06 mag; 17.1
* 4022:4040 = -0.07 mag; 18.4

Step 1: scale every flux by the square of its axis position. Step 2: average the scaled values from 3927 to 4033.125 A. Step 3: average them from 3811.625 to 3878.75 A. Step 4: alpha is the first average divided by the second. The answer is 1.07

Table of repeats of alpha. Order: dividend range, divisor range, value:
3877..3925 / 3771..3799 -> 1.11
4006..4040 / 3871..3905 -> 1.24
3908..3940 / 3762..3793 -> 1.14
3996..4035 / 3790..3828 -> 1.25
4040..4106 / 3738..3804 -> 1.31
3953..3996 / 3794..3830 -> 1.05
